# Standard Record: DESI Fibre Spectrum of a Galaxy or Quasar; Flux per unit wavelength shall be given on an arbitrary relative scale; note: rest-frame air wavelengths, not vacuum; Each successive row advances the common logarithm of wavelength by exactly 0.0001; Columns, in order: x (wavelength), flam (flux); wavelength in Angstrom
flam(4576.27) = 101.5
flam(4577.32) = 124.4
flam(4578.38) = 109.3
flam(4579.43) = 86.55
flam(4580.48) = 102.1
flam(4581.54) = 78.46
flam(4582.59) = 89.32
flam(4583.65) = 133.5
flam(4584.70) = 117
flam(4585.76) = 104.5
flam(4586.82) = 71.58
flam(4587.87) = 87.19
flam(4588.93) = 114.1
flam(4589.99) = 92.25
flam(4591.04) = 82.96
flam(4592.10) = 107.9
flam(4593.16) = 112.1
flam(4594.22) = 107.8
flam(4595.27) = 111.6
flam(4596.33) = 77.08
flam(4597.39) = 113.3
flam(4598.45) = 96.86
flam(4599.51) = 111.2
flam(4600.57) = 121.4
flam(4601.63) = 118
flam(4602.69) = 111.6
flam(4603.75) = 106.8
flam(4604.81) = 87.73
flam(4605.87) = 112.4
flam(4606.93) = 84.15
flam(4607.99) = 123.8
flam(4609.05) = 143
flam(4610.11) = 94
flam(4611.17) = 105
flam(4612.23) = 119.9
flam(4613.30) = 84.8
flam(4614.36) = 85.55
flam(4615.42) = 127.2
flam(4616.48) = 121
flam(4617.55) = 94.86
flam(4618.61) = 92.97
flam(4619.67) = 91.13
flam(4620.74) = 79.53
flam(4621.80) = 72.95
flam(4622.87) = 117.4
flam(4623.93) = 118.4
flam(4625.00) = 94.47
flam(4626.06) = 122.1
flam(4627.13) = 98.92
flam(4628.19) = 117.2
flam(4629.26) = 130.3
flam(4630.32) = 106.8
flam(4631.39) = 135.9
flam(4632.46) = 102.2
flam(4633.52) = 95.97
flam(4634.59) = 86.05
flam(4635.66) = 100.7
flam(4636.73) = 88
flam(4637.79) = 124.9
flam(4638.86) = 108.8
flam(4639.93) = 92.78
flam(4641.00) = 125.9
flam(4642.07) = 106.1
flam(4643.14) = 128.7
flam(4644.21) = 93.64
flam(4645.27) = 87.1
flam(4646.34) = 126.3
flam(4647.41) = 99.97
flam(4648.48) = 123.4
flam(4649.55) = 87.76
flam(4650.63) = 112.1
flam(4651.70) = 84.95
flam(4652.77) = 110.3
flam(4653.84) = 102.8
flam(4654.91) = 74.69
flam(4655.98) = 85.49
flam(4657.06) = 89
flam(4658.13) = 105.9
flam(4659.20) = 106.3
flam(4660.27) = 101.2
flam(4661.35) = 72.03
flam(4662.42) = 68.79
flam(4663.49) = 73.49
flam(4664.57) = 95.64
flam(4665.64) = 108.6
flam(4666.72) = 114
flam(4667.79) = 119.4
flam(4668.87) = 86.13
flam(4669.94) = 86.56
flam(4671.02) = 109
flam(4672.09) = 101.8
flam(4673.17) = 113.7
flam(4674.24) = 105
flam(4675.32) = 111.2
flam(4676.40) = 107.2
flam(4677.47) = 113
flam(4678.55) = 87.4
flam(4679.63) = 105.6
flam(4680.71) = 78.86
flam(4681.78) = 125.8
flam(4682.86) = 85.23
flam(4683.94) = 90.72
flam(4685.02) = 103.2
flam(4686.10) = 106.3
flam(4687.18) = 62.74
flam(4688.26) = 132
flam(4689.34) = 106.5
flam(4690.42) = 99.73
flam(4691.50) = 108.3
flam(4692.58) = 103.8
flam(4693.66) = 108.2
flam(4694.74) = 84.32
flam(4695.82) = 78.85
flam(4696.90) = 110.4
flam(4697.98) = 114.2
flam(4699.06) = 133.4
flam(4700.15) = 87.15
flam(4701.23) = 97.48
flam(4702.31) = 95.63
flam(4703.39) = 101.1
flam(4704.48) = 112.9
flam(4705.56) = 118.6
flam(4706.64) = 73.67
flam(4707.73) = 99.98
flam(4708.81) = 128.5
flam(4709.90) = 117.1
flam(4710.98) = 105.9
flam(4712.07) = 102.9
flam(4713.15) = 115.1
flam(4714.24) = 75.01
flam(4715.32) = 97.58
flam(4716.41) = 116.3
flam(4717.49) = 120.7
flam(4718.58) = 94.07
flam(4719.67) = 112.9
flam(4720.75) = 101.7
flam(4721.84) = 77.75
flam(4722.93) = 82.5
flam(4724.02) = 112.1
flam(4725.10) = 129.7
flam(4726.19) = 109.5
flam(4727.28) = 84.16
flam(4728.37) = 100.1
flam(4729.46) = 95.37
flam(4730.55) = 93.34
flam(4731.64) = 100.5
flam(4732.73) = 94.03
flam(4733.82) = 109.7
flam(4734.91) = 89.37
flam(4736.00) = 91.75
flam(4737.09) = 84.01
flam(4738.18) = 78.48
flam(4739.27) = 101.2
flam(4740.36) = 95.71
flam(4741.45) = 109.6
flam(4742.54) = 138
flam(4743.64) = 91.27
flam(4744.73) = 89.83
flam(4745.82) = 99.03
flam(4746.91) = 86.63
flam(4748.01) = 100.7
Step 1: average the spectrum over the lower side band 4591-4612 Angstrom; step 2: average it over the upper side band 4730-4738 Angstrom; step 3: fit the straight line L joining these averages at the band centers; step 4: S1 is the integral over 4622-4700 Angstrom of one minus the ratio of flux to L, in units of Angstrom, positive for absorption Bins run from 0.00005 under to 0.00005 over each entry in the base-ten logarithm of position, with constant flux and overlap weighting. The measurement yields -1.06 Angstrom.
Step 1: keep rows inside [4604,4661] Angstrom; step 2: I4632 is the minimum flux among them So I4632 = 72.95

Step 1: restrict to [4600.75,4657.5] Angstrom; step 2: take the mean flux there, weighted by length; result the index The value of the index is 105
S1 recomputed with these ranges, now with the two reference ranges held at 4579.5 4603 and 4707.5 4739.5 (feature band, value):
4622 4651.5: -1.8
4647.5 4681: 1.1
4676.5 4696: 0.3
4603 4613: -0.6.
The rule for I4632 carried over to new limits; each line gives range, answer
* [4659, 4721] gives 62.74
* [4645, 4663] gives 68.79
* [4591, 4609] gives 77.08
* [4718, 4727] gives 77.75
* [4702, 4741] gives 73.67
